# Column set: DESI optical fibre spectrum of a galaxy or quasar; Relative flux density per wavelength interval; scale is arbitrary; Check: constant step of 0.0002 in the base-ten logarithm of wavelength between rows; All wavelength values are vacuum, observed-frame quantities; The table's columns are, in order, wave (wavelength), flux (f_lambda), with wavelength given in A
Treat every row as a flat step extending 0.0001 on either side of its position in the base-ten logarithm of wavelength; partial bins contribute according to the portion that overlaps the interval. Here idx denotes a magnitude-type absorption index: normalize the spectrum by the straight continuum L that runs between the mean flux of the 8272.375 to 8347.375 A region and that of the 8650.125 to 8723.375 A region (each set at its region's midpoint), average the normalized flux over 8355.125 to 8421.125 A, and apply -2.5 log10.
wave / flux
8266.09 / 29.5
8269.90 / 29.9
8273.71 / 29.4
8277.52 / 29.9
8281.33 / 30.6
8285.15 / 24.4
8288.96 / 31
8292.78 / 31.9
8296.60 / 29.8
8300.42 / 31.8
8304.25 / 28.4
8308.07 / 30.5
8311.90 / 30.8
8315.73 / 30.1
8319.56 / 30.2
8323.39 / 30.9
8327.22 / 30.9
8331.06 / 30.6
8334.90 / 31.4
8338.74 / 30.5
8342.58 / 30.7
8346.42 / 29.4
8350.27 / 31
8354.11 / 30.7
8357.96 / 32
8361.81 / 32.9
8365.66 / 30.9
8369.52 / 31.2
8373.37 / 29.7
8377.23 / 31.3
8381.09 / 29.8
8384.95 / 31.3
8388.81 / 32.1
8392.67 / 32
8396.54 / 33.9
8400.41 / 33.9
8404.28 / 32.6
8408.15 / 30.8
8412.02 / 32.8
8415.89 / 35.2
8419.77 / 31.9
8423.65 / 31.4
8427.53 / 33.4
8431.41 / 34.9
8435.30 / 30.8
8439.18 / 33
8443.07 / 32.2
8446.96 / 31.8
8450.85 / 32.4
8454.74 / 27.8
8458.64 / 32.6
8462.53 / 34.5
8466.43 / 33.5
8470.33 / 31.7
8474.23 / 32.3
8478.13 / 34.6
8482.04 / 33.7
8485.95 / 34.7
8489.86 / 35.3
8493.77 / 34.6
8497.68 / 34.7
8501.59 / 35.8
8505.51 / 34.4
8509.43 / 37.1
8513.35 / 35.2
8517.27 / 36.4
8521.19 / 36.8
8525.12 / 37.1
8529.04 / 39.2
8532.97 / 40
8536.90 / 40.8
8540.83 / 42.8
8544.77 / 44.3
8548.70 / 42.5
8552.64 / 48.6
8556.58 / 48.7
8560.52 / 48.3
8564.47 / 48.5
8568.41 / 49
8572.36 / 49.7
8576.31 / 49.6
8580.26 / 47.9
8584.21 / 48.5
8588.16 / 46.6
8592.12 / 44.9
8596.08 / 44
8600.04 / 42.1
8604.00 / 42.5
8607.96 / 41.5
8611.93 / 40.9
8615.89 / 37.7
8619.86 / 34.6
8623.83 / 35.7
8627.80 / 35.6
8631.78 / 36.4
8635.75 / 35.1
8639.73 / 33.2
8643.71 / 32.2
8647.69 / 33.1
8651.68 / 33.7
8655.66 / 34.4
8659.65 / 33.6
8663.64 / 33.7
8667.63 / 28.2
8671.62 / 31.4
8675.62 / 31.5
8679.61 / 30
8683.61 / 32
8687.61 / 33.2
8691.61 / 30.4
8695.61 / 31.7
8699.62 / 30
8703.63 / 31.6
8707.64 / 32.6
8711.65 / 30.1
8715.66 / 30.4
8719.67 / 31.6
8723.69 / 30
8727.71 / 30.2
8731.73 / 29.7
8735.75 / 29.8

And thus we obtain -0.05 mag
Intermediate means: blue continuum 30.2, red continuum 31.6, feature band 32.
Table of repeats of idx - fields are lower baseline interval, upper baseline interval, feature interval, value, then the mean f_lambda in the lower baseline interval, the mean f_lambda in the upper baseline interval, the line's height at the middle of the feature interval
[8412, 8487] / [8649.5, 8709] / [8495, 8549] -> -0.177 mag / 32.7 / 31.9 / 32.5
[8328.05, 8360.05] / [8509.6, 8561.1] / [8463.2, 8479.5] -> 0.143 mag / 30.8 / 41.3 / 37.8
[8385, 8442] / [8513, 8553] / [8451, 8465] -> 0.120 mag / 32.7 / 40.2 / 35.5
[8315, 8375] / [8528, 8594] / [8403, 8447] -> 0.120 mag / 30.8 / 46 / 36.4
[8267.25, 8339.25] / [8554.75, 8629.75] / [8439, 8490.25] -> 0.157 mag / 30.1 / 44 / 37.9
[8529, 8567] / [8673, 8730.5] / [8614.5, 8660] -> 0.067 mag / 44.7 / 31.1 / 36.8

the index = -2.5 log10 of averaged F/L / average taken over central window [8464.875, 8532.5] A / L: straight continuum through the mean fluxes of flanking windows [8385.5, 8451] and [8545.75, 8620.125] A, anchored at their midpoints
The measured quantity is 0.105 mag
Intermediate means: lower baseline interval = 32.6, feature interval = 35.2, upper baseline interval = 45.3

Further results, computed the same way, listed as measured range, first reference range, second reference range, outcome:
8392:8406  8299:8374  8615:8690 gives -0.065 mag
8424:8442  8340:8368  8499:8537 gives 0.036 mag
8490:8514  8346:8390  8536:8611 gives 0.154 mag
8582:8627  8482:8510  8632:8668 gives -0.222 mag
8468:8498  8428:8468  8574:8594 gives 0.074 mag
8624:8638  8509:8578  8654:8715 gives 0.010 mag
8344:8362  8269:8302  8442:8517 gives 0.006 mag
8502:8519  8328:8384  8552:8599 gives 0.193 mag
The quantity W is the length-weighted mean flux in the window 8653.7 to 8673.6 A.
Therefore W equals 32.3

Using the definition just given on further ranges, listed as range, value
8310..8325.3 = 30.5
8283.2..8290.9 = 27.7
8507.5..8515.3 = 36.1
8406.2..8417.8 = 33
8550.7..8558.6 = 48.7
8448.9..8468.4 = 32.2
